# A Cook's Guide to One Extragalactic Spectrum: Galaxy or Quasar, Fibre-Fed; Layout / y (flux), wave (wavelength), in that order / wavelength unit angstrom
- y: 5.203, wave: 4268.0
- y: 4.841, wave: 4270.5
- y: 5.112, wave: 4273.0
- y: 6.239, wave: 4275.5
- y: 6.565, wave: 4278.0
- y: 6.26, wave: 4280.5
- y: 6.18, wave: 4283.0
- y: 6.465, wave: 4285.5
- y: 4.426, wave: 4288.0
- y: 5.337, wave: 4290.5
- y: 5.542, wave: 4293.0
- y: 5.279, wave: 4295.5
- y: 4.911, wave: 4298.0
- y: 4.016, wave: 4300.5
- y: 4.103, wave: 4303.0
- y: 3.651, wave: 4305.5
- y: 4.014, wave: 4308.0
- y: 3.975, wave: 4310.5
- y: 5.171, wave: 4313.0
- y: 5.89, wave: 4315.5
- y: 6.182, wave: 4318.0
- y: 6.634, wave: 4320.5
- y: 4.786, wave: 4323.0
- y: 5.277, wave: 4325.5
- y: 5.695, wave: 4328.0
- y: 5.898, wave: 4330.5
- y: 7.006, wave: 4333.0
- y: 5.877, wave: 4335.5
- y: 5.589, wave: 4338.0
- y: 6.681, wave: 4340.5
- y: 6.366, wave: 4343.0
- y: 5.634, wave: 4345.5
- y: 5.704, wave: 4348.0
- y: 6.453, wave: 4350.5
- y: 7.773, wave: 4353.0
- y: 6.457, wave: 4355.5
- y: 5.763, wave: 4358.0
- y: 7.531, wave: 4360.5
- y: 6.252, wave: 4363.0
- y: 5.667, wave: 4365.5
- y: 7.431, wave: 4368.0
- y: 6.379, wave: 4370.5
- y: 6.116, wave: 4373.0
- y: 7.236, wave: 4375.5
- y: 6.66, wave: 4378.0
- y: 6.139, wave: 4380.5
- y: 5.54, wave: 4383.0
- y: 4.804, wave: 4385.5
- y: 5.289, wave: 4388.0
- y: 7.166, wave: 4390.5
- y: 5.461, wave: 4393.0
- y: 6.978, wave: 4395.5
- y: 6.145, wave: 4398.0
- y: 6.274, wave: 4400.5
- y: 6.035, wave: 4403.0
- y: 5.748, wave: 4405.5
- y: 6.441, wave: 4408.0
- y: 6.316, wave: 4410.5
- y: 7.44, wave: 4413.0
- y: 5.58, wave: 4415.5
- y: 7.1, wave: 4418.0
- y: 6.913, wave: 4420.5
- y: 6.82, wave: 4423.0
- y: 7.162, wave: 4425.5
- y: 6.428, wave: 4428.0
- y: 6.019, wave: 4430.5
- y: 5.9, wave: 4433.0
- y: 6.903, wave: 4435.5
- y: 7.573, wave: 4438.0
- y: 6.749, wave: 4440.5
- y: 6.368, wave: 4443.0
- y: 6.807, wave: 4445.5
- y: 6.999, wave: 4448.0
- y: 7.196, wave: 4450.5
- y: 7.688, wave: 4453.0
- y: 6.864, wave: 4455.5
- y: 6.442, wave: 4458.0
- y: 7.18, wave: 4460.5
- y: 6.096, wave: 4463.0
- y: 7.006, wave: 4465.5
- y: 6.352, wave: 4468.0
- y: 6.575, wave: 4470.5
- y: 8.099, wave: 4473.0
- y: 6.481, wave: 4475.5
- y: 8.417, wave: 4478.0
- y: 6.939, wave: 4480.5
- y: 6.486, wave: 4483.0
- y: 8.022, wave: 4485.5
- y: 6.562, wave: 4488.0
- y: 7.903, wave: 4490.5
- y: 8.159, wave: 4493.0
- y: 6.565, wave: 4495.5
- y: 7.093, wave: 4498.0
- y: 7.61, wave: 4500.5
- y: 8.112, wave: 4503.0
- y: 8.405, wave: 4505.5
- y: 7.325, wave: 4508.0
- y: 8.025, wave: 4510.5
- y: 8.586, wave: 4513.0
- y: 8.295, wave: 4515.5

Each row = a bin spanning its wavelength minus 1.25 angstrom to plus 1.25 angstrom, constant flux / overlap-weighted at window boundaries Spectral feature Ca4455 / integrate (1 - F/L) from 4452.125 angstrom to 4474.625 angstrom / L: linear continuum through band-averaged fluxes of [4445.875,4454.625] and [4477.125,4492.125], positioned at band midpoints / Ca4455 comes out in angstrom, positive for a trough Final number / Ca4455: 1.2 angstrom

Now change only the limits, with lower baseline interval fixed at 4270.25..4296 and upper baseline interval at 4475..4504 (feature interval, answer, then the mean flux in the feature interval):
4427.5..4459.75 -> 1.1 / 6.78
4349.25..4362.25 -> -1.0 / 6.77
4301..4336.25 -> 4.3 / 5.26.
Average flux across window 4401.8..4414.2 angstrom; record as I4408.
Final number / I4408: 6.39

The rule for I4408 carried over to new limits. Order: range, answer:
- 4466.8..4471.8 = 6.48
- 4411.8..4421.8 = 6.76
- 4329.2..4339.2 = 6.09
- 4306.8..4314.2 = 4.38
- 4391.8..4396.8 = 6.23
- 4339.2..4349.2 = 6.1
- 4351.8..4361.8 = 6.87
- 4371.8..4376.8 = 6.68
